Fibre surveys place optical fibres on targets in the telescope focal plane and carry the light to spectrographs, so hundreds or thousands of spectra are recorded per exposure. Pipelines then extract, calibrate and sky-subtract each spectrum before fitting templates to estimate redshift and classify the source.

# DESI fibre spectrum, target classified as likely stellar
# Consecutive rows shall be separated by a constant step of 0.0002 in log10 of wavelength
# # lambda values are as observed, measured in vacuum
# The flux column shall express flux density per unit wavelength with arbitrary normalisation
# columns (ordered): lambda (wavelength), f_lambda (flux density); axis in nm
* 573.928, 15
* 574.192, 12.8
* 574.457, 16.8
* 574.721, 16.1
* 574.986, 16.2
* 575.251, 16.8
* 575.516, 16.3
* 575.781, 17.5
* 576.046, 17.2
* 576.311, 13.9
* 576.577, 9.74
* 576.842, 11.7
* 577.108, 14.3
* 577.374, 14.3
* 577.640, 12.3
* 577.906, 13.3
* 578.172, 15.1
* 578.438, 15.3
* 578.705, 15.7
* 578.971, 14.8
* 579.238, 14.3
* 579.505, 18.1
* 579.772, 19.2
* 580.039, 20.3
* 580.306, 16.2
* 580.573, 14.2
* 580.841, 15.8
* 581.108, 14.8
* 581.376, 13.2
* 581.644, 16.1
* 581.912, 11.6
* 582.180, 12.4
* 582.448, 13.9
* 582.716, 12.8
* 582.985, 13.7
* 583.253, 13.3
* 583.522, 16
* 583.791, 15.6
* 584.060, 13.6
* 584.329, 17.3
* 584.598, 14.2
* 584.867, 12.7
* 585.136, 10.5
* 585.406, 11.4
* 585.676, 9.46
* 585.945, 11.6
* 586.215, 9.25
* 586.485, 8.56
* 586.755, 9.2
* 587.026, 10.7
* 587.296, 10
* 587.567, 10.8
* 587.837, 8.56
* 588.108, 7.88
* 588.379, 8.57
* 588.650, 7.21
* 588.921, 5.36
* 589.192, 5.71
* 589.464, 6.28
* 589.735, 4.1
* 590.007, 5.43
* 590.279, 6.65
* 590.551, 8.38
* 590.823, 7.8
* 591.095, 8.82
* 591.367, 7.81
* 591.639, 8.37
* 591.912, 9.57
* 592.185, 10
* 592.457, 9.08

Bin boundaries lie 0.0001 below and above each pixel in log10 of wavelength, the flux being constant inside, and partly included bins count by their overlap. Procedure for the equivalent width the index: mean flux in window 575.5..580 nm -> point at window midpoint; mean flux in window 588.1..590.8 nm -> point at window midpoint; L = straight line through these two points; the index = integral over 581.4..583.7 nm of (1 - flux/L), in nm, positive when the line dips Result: -0.45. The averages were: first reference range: 15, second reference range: 6.55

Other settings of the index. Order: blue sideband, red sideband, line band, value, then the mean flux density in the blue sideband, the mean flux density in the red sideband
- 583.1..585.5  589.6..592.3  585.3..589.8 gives 0.99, 13.9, 7.68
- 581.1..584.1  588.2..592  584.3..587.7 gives -0.05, 13.9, 7.13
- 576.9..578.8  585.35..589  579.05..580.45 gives -0.46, 14.2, 9.19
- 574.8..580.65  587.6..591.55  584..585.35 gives -0.38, 15.3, 7.15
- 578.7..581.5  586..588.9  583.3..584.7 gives -0.33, 16.1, 8.99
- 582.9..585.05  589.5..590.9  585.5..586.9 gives 0.23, 14.5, 6.4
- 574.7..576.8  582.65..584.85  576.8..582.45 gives -0.01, 15.3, 14.5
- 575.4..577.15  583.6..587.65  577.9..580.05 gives -0.41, 14.4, 11.7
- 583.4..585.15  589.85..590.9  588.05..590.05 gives 0.55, 14.5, 6.96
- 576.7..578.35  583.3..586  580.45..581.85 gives -0.13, 13.5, 13.3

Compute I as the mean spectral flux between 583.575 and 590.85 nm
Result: 9.6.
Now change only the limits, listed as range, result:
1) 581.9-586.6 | 12.7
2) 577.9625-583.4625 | 15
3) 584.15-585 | 14.7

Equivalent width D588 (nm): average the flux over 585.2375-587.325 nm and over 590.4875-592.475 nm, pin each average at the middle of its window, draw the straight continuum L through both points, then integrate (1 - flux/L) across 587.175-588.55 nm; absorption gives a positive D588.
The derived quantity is 0.08 nm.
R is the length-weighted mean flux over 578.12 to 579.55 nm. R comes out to 15.4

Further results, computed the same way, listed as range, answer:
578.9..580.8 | 16.7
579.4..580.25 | 19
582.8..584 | 14.5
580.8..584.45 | 14.2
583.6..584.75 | 15.2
